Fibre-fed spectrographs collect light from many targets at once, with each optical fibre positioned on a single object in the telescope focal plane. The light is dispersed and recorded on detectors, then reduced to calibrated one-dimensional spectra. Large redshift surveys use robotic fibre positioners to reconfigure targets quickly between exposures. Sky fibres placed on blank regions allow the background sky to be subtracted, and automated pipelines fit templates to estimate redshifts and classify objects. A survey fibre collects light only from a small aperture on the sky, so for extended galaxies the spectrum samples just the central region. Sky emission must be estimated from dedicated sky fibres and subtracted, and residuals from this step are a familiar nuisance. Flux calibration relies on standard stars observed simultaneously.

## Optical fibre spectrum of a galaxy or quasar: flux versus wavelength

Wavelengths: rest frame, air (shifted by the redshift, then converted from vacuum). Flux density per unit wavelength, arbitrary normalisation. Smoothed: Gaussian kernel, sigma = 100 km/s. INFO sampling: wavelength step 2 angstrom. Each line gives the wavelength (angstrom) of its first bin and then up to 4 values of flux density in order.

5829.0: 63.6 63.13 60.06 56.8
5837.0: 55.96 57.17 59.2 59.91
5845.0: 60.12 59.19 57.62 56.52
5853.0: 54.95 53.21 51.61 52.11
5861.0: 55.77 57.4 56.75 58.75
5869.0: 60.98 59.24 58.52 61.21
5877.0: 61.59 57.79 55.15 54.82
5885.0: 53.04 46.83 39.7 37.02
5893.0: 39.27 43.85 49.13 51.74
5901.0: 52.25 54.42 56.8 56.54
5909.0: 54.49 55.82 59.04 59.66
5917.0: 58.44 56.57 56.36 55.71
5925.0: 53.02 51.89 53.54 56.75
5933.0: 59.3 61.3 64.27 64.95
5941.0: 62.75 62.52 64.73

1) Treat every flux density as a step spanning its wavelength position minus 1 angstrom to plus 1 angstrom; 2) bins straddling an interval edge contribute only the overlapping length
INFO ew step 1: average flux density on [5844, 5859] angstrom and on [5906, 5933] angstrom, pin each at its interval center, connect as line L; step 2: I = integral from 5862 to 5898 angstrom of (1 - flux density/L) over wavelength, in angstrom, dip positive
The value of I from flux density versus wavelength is 2.0 angstrom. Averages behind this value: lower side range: 55.9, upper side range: 56.1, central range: 52.8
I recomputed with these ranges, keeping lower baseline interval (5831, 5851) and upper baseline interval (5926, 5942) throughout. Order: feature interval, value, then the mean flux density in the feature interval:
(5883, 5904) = 4.24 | 47.1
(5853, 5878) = 0.69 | 57.2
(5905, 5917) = 0.40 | 57.2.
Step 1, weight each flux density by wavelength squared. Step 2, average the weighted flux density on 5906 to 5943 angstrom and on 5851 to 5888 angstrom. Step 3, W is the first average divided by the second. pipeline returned 1.05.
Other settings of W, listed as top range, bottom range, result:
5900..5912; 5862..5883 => 0.95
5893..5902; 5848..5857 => 0.89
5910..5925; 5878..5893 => 1.19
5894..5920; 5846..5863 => 1.00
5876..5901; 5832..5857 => 0.87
